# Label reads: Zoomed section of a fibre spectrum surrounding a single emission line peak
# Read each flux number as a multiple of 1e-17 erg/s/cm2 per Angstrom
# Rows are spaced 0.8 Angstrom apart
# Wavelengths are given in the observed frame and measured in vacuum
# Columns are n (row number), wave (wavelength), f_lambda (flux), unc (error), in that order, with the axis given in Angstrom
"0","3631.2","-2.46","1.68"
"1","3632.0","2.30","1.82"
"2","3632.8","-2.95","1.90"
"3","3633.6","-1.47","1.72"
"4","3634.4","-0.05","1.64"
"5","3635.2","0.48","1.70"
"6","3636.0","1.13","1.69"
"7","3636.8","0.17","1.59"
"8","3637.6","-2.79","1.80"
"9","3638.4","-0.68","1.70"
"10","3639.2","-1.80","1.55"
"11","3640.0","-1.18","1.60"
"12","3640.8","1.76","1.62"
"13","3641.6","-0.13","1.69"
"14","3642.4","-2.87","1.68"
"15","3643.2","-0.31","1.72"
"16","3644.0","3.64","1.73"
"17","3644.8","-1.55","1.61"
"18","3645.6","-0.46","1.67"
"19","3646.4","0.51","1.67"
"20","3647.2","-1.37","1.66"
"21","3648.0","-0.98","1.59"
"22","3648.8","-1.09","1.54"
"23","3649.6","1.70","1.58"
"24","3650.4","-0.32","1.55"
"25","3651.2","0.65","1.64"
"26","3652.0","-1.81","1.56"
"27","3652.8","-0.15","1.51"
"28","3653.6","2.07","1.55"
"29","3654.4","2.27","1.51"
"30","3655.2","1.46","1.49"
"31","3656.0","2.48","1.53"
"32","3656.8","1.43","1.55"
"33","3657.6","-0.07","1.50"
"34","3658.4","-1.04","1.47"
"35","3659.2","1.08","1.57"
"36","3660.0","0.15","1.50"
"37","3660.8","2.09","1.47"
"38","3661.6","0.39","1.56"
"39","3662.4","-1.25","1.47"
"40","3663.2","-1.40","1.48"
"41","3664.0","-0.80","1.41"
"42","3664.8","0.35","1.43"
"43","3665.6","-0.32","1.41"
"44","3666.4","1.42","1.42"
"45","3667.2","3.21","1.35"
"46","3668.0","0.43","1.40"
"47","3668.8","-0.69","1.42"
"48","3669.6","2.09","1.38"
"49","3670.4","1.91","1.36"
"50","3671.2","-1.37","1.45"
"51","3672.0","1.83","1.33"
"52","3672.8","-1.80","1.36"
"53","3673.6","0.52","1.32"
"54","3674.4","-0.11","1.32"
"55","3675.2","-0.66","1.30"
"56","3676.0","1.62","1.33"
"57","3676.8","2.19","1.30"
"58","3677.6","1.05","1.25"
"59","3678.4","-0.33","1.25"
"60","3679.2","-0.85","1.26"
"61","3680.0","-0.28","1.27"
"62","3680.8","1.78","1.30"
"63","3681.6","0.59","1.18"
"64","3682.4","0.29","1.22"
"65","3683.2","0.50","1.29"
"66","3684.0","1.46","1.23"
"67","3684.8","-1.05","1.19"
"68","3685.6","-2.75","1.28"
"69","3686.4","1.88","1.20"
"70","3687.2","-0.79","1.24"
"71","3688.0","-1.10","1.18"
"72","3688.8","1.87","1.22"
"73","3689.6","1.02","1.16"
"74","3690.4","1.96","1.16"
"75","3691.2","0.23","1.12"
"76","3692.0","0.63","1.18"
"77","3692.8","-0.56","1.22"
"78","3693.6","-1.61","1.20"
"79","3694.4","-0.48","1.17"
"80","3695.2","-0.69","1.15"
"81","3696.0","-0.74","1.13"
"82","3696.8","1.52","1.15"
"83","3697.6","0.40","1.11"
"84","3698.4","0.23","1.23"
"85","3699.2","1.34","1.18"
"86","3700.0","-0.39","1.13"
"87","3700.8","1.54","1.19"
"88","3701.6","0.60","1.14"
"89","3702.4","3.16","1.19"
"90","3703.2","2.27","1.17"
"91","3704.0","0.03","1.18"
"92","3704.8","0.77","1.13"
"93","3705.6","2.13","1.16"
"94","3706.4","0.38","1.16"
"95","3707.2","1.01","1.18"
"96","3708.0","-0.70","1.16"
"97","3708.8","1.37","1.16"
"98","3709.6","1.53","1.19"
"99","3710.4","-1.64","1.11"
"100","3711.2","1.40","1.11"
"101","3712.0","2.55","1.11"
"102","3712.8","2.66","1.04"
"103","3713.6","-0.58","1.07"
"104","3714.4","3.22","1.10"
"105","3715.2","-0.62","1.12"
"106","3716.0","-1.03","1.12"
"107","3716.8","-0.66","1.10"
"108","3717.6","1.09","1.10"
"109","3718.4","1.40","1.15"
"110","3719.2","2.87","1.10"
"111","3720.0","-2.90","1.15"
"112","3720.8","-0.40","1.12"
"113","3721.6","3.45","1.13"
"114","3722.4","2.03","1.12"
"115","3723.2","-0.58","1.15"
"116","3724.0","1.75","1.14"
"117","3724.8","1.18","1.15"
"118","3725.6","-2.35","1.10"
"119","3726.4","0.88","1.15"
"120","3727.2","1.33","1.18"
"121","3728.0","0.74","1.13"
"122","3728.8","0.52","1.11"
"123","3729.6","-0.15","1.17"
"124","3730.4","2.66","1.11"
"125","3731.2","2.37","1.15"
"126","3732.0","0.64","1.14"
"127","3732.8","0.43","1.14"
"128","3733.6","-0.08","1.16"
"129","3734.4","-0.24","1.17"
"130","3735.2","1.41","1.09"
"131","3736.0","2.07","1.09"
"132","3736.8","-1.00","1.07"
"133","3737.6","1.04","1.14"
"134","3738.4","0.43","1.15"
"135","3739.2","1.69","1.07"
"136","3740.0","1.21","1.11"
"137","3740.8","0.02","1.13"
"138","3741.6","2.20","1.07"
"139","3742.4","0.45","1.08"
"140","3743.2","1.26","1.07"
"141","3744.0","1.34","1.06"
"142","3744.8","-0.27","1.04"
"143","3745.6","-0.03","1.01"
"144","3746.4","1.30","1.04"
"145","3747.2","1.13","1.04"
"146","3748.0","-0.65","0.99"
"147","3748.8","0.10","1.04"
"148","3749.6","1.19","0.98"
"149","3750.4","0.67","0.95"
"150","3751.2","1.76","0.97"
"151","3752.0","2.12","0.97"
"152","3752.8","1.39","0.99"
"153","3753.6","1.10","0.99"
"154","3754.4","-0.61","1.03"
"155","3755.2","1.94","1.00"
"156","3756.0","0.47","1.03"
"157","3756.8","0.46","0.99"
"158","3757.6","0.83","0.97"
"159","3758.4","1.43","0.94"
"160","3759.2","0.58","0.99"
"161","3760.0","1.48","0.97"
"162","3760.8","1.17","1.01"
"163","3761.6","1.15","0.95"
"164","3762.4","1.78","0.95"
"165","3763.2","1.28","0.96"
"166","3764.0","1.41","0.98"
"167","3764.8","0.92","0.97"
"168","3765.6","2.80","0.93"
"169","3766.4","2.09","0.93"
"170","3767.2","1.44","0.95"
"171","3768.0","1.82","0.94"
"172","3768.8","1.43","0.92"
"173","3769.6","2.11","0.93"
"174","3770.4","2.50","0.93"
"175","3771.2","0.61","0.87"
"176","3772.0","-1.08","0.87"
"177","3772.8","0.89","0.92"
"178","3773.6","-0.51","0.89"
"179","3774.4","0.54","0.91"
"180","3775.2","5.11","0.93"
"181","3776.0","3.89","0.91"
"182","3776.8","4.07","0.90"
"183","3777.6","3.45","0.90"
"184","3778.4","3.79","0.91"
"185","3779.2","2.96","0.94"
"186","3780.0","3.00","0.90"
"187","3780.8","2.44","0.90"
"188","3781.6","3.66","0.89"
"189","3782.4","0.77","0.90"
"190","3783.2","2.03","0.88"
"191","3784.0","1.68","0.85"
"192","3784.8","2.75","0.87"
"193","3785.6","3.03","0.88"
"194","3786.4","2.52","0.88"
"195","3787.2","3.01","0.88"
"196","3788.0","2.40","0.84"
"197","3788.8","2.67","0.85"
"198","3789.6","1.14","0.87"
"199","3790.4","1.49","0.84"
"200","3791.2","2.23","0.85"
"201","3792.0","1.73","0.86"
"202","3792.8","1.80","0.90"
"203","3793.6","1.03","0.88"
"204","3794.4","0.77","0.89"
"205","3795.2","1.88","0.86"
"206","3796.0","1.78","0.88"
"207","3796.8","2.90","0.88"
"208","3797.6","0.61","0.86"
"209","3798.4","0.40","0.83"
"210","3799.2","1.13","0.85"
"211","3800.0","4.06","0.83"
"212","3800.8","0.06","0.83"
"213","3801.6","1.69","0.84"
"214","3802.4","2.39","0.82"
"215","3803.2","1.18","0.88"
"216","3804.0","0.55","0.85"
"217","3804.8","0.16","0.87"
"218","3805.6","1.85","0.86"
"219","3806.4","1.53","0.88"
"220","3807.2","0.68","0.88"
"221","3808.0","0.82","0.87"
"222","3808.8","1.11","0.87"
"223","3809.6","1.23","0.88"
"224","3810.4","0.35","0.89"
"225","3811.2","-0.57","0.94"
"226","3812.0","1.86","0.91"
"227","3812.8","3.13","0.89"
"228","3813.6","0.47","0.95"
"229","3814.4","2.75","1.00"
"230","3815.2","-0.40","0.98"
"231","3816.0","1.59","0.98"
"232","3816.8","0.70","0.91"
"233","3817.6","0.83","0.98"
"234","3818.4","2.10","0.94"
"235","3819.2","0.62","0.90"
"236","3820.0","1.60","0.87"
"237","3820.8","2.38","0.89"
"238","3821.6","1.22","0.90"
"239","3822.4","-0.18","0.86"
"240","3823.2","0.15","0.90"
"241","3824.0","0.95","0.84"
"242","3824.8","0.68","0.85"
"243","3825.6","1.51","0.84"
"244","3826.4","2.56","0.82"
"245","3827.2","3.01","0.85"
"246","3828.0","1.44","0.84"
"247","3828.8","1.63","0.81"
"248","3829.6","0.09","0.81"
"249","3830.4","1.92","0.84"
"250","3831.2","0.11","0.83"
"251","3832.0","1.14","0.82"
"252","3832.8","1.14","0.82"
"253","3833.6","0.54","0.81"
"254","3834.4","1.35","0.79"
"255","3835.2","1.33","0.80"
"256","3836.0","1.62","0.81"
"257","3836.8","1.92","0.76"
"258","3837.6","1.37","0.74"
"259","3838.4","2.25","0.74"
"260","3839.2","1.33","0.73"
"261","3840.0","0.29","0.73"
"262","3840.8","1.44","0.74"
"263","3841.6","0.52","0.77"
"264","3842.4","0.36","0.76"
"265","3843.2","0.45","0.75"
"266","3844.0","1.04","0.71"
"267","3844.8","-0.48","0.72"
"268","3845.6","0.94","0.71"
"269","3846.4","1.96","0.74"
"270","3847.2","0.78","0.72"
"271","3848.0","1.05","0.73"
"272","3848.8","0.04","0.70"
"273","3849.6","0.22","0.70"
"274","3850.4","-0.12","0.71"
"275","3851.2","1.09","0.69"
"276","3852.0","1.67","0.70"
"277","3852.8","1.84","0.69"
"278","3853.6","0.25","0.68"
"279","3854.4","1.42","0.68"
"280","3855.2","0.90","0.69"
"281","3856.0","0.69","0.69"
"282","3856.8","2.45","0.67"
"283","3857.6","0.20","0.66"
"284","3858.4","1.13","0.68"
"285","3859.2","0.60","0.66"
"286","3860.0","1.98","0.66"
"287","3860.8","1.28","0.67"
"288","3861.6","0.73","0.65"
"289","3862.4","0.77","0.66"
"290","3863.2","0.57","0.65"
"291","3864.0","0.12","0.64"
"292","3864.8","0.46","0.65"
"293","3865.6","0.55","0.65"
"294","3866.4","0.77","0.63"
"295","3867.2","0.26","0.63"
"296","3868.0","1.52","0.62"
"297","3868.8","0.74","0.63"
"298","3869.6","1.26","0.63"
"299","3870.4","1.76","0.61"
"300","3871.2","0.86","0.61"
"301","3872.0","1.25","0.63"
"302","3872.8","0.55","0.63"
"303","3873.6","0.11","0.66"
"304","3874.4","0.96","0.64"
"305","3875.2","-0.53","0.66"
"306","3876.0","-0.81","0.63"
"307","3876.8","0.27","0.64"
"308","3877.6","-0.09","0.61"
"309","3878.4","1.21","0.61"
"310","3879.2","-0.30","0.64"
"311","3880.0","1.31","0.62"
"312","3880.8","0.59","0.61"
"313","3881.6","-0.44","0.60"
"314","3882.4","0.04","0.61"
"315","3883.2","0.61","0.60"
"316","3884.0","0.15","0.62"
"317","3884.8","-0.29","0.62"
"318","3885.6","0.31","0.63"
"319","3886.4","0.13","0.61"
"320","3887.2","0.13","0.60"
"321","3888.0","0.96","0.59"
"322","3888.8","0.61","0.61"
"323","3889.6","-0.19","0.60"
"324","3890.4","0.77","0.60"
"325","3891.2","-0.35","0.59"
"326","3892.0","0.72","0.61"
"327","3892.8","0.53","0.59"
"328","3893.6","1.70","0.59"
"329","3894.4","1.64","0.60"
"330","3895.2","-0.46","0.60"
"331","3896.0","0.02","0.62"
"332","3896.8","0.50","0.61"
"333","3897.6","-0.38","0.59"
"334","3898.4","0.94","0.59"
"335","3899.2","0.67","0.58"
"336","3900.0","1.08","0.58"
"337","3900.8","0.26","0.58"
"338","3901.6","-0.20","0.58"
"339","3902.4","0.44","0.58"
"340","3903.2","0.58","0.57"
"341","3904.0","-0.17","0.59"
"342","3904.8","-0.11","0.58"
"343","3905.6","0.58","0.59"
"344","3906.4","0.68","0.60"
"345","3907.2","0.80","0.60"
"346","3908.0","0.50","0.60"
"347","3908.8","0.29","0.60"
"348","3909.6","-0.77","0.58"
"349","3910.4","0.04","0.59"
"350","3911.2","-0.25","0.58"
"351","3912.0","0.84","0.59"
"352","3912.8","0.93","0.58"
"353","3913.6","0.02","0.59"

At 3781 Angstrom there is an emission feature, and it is Lyman alpha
